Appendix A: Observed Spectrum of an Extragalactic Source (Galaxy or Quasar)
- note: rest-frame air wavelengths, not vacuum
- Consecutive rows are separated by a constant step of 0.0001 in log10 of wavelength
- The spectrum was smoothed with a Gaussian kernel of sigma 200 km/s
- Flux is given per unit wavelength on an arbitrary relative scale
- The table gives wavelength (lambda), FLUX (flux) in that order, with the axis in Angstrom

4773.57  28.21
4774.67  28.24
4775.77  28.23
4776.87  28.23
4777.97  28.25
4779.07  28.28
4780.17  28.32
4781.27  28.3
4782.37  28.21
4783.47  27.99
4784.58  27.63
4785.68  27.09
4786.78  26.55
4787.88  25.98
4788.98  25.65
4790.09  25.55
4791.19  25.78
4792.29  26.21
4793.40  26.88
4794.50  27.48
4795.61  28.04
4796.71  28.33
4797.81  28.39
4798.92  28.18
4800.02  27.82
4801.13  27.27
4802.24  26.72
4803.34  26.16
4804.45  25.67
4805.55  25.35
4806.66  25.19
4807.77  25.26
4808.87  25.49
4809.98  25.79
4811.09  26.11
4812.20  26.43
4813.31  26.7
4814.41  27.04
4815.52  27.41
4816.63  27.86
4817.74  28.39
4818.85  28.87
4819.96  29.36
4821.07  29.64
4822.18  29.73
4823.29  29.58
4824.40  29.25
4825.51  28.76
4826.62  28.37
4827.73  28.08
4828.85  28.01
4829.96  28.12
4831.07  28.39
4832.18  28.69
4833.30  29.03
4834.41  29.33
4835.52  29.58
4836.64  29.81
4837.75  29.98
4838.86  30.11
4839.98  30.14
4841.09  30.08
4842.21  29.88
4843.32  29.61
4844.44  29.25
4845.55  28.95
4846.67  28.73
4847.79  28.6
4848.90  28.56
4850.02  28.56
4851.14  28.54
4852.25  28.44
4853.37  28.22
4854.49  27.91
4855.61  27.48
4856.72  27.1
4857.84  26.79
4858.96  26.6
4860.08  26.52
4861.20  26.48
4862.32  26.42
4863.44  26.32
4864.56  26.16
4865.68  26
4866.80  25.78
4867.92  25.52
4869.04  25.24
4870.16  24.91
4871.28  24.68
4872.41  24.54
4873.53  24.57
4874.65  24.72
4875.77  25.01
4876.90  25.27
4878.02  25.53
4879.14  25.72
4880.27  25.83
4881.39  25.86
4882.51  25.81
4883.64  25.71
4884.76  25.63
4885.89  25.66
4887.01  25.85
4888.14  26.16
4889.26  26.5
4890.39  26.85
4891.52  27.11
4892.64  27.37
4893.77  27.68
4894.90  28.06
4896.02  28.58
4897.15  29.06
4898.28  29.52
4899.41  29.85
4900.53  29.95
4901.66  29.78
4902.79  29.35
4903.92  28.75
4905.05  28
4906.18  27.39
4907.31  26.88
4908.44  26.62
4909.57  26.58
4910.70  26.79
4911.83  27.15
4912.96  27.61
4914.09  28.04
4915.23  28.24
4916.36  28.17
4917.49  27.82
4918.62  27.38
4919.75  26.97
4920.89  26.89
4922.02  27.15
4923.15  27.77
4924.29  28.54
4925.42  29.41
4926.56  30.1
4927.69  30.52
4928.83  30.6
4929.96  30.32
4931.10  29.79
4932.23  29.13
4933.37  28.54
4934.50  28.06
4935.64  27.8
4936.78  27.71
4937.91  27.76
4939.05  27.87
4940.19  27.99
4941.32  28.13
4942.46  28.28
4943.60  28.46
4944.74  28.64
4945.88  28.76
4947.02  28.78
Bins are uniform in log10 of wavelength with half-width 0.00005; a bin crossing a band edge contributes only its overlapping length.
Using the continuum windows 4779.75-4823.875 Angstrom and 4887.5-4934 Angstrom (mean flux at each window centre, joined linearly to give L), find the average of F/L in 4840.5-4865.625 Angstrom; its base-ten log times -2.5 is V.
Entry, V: -0.010 mag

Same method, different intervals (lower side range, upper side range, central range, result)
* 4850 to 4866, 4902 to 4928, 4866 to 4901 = 0.044 mag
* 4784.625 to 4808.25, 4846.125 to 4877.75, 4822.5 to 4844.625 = -0.101 mag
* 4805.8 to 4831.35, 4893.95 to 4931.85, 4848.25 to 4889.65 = 0.073 mag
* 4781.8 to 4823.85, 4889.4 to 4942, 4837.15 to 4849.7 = -0.072 mag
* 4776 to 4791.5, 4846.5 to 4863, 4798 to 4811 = 0.044 mag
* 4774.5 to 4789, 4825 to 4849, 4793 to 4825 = 0.039 mag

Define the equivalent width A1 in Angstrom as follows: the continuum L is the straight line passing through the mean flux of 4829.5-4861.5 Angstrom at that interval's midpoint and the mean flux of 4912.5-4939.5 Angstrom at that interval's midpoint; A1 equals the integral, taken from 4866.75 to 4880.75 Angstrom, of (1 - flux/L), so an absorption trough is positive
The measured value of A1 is 1.7 Angstrom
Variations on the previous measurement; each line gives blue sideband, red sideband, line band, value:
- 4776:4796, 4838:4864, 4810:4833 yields -0.33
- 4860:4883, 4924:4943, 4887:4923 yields -0.60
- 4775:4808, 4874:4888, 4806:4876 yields -3.66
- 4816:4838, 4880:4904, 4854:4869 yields 0.89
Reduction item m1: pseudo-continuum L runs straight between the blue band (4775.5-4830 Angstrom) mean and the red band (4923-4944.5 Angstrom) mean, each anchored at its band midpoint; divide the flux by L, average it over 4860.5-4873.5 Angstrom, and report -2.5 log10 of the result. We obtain 0.10 mag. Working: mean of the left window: 27.4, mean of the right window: 28.8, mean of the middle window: 25.6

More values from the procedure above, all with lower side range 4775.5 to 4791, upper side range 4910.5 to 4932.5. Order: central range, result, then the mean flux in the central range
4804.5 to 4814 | 0.07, 25.8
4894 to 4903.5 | -0.04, 29.2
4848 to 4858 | 0.00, 28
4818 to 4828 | -0.05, 29.1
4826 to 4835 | -0.03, 28.5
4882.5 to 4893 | 0.08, 26.3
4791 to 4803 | 0.00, 27.4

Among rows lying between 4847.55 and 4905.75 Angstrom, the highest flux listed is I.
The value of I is 29.95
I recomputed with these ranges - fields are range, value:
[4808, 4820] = 29.36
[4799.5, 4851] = 30.14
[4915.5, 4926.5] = 29.41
